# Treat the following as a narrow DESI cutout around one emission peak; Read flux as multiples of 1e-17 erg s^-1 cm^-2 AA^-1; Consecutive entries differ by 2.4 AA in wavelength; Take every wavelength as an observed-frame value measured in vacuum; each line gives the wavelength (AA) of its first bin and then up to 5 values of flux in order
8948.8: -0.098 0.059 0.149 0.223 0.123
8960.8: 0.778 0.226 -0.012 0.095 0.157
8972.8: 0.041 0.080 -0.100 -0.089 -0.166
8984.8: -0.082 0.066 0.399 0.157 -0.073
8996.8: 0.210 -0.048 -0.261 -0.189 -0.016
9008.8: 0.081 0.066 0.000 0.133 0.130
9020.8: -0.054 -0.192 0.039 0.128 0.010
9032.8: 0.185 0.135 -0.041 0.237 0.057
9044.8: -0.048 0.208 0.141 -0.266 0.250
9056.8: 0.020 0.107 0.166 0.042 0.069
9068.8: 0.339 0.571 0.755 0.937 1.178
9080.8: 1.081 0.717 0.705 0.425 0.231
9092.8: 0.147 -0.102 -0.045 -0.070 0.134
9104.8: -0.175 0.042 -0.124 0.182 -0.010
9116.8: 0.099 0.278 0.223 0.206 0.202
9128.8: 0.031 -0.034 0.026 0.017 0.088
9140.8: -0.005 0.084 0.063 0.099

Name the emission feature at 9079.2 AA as [O II]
